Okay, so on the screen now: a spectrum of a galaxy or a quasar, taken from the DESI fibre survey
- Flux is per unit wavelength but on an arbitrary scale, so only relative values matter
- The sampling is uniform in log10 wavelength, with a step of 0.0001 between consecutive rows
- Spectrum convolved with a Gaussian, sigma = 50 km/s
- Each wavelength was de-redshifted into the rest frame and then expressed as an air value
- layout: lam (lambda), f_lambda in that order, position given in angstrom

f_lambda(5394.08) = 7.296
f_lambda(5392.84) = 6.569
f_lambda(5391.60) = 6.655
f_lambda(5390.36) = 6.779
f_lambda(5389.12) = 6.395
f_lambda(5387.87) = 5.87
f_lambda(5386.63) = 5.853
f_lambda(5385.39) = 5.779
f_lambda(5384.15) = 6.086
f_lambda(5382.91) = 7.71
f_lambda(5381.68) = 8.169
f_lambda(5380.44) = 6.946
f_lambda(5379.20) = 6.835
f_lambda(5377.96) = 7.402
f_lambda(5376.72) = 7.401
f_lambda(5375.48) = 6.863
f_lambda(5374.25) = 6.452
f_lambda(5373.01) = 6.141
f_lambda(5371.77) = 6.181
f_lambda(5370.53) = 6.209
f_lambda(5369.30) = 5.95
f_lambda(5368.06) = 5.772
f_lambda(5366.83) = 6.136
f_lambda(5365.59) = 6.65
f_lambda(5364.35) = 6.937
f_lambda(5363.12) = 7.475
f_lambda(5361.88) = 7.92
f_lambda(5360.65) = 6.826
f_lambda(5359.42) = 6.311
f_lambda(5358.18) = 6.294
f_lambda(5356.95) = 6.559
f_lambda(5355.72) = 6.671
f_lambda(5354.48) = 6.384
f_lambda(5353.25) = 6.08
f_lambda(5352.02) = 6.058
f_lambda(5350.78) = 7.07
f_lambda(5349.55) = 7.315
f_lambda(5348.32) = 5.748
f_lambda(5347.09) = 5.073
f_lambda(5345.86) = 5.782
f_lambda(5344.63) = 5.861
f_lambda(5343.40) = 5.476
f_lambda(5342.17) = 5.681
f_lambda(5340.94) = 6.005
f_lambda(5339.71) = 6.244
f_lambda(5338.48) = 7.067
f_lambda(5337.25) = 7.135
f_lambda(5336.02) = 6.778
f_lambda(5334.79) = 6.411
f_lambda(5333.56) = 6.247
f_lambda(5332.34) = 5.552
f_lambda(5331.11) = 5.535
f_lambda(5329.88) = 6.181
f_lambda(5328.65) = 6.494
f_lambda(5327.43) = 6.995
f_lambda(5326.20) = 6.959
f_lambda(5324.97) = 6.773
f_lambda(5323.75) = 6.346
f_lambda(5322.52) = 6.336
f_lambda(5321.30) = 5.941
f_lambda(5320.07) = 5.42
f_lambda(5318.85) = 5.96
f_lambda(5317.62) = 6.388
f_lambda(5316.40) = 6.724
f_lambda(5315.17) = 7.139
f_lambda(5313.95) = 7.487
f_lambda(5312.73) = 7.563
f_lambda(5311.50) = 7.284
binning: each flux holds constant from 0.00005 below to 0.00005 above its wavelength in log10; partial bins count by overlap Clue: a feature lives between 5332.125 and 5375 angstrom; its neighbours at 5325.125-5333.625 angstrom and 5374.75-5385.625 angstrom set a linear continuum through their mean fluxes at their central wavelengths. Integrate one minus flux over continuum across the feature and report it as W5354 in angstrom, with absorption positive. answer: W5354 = 1.9 angstrom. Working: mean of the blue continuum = 6.31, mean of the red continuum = 7.06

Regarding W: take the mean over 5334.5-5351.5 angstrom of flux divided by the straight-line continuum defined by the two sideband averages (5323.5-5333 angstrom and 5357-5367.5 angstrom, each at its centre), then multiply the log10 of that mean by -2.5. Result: 0.05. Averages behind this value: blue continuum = 6.36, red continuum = 6.8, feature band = 6.25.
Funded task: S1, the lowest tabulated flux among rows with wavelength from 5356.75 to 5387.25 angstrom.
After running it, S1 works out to 5.772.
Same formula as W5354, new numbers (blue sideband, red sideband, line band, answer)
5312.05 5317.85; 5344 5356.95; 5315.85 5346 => 2.0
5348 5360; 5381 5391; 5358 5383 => -1.0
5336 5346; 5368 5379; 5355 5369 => -0.5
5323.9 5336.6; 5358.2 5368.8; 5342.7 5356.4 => 0.9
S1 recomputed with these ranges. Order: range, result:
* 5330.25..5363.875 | 5.073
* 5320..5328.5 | 5.42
